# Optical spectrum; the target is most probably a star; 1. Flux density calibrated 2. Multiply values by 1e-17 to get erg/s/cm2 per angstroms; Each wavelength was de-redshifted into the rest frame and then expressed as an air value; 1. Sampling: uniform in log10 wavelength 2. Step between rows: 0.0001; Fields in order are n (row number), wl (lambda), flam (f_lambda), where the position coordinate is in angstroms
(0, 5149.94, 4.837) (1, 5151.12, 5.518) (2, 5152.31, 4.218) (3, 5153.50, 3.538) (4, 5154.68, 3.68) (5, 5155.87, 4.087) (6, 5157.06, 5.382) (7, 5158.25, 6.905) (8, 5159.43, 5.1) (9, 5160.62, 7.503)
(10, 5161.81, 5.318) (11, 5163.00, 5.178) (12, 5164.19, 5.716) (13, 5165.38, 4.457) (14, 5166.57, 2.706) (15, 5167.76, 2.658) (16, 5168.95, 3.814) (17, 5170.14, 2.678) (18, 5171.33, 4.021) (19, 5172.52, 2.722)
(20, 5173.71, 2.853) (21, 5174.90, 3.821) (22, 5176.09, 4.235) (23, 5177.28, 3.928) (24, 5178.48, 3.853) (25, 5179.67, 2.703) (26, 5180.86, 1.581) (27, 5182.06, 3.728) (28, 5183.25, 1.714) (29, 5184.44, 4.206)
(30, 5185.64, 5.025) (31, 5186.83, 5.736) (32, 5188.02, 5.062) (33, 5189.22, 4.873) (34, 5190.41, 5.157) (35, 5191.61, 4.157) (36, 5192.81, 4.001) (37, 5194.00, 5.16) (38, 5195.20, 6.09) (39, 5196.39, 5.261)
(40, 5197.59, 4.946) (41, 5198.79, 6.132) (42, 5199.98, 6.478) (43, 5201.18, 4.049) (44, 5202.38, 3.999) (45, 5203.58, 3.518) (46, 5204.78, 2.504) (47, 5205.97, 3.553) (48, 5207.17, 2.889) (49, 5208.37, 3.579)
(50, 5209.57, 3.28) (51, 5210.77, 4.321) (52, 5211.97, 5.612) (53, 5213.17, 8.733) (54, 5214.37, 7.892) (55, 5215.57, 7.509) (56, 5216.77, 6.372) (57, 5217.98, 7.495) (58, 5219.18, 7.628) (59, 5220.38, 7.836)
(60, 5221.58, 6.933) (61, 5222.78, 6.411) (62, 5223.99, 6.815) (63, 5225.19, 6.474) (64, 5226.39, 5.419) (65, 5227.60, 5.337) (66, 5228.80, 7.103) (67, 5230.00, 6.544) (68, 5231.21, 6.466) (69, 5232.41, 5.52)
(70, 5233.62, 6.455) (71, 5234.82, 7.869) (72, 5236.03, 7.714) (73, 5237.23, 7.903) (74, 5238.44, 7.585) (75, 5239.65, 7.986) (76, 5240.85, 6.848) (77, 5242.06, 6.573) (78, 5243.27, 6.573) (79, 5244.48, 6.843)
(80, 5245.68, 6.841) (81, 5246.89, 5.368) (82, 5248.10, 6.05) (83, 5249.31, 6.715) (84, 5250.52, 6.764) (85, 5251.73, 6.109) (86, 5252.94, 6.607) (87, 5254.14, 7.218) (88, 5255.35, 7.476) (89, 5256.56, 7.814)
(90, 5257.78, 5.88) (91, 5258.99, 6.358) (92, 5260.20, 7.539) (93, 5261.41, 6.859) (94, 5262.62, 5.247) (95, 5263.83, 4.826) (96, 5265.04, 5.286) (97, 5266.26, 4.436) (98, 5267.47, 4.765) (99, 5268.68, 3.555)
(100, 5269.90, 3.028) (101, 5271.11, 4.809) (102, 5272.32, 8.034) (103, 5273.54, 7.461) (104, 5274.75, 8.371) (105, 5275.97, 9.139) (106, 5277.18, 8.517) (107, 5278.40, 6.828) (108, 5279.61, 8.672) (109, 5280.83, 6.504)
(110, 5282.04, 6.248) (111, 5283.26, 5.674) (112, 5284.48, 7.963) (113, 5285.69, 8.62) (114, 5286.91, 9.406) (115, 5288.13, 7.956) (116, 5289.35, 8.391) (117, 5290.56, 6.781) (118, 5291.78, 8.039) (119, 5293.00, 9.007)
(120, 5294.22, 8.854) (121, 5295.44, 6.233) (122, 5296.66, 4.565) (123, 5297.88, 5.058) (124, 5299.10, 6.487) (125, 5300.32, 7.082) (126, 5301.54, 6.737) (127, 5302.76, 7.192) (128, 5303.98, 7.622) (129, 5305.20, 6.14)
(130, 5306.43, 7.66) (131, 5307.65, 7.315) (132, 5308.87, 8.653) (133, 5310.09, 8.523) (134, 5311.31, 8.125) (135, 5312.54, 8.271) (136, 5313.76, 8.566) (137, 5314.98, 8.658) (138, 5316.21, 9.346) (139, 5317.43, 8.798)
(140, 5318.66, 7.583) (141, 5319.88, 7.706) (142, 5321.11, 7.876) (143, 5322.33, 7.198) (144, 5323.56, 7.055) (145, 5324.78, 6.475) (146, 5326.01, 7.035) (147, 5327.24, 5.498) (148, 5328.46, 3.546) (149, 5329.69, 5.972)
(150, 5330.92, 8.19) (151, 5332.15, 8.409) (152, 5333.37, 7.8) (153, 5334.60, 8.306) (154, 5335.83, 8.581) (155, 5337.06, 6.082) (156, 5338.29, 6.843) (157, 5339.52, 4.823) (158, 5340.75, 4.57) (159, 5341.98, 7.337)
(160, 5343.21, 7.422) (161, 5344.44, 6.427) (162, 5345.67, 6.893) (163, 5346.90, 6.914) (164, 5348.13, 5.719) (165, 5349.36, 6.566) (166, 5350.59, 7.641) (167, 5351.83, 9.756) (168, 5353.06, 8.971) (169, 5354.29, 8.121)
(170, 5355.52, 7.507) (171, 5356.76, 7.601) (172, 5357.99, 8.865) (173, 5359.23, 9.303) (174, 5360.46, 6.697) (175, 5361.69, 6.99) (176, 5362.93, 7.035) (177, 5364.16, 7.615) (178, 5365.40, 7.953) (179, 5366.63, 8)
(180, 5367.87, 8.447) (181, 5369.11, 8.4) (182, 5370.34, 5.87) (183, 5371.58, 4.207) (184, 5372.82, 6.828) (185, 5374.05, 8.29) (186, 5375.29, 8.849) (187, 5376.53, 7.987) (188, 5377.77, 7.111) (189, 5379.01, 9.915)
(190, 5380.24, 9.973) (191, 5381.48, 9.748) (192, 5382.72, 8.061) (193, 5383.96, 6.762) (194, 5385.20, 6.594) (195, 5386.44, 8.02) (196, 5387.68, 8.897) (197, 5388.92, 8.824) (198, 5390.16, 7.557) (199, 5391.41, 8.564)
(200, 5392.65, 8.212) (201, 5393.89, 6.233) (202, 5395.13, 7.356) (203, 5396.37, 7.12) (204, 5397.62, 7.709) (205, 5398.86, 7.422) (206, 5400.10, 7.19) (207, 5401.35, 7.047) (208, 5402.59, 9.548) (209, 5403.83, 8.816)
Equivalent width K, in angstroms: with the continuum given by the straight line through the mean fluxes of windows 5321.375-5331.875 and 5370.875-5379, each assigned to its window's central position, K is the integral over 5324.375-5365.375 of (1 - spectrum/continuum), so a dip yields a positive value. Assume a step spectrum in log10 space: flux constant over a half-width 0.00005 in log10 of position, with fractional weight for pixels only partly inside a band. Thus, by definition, -1.9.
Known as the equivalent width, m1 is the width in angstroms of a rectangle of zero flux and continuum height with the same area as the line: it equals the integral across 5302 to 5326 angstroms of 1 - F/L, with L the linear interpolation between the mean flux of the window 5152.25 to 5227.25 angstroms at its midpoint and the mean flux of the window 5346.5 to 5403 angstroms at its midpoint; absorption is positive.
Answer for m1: -3.5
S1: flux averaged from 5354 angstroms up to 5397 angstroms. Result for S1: 7.81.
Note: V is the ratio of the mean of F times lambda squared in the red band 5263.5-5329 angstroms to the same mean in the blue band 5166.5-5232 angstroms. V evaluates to 1.50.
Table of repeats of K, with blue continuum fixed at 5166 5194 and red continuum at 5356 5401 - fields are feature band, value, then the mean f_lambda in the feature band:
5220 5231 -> -4.4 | 6.51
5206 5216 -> -2.1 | 5.33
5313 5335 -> -2.6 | 7.44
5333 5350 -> 0.7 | 6.72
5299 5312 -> -2.4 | 7.45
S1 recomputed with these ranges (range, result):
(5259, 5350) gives 7.01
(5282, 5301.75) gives 7.28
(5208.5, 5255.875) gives 6.67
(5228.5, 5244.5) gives 7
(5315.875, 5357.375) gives 7.18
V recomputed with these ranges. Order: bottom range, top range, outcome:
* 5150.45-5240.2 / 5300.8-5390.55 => 1.55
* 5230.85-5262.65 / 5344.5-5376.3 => 1.16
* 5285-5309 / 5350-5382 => 1.11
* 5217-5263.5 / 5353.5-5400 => 1.22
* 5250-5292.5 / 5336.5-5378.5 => 1.11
